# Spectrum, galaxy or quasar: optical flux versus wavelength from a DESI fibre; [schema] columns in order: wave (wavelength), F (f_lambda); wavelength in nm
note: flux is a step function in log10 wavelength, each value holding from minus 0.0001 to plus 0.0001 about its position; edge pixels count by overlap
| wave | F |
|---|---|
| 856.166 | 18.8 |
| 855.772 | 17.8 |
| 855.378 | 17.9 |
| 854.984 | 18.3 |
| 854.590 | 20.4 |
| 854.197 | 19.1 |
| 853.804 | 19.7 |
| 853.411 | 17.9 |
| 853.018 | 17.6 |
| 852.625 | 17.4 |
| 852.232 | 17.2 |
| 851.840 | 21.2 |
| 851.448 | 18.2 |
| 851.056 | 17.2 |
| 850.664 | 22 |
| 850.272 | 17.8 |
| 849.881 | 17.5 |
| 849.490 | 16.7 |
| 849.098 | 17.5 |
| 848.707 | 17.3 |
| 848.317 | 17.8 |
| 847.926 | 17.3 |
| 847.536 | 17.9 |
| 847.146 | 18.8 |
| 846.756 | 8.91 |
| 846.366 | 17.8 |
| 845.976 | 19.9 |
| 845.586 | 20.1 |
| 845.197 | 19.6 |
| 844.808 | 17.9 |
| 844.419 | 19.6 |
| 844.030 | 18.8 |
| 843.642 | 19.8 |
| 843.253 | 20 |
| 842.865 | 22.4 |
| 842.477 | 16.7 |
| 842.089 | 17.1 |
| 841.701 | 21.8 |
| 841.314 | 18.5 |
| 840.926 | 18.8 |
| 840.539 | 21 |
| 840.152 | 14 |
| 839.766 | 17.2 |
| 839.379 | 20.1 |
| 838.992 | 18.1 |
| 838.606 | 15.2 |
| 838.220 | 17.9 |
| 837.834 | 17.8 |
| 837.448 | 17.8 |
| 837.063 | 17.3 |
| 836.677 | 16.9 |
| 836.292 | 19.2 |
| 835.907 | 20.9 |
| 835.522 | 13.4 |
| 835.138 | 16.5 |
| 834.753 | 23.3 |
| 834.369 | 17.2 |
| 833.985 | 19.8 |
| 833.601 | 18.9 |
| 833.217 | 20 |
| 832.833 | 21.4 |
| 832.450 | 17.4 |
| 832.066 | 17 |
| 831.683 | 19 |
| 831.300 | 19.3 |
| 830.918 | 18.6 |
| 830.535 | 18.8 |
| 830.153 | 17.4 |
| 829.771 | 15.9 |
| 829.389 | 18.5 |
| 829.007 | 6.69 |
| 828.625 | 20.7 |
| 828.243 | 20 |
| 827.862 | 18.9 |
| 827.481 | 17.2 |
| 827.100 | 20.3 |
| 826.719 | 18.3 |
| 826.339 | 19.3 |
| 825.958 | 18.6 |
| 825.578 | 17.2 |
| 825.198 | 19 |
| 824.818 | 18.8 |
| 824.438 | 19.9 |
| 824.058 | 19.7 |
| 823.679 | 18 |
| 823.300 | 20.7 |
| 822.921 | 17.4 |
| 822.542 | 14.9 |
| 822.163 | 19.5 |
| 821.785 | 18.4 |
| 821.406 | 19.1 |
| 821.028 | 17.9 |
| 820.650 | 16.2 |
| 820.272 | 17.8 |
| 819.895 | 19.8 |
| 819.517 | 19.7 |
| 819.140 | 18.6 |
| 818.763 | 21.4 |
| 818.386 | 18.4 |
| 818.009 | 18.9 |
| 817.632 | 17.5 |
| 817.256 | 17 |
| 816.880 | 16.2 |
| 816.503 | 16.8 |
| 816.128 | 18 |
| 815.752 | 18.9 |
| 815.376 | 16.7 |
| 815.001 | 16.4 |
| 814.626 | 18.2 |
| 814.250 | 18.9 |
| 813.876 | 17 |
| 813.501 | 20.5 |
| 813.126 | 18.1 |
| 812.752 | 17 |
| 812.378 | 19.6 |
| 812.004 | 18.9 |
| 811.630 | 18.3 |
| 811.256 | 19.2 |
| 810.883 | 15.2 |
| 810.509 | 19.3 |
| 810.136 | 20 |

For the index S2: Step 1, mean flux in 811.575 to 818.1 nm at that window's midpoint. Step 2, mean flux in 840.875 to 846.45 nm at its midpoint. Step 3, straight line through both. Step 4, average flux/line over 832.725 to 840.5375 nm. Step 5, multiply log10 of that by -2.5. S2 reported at 0.05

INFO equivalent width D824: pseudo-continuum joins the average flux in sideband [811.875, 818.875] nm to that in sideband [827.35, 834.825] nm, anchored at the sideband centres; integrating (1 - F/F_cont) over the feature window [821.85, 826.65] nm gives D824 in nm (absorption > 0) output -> -0.107 nm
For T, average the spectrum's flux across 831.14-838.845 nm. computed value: 18.3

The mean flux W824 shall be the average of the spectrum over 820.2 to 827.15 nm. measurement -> 18.4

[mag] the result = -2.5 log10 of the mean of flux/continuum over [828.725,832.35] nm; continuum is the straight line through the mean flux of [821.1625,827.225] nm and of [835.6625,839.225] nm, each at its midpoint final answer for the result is 0.08 mag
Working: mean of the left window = 18.7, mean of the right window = 17.9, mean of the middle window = 16.9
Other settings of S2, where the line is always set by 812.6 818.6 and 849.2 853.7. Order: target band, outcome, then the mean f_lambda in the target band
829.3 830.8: 0.021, 17.6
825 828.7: -0.056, 18.9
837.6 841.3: 0.017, 17.8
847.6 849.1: 0.043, 17.5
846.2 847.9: 0.142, 16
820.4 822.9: 0.014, 17.6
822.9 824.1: -0.070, 19.1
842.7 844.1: -0.123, 20.3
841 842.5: -0.036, 18.7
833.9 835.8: -0.002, 18.1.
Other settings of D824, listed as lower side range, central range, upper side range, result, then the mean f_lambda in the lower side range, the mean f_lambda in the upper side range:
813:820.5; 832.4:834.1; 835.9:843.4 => -0.12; 18.2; 18.4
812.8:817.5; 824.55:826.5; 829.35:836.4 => -0.05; 17.7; 18.5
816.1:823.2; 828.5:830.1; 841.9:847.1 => 0.25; 18.1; 18.4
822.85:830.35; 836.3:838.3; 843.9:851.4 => 0.04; 18.1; 17.9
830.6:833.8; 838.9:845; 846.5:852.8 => -0.24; 18.9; 17.6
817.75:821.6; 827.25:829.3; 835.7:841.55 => 0.18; 18.8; 18.1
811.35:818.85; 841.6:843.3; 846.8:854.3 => -0.13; 18.1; 18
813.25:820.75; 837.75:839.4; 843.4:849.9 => 0.03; 18.2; 17.9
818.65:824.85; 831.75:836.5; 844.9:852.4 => -0.11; 18.7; 17.9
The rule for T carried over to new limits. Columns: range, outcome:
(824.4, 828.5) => 18.9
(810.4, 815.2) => 18.2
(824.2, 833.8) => 18.3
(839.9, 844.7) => 19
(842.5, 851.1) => 18.3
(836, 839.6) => 17.9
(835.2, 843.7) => 18.2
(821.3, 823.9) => 18.3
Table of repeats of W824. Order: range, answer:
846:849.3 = 16.8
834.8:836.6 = 17.9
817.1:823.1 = 18.3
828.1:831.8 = 17.4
